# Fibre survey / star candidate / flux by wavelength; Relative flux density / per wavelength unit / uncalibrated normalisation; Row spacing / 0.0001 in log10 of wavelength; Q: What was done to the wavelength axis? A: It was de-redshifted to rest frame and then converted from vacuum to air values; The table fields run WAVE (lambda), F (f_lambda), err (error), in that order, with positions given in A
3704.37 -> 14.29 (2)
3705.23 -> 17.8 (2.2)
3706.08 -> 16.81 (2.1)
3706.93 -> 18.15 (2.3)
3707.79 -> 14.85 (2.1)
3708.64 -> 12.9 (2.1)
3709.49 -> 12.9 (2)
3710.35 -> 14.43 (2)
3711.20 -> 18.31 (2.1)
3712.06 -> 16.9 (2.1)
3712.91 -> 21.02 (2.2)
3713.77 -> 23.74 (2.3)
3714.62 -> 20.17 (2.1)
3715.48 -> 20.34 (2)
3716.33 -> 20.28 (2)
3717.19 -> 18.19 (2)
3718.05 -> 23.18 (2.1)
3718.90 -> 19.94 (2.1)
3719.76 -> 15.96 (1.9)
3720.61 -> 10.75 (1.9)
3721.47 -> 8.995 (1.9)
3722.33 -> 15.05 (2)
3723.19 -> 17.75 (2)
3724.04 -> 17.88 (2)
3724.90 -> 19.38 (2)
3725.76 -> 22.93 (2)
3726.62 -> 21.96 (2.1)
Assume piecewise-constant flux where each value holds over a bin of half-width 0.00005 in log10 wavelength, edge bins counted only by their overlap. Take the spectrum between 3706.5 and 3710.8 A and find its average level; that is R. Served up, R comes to 14.7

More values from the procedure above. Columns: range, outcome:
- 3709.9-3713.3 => 17.6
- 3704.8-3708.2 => 16.9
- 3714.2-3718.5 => 20.4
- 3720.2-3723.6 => 13.1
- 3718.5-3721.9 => 13.9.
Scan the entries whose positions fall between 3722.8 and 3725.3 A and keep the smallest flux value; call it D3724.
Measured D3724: 17.75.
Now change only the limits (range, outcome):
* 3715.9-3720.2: 15.96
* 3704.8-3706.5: 16.81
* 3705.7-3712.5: 12.9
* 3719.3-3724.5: 8.995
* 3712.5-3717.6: 18.19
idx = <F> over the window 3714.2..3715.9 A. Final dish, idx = 20.2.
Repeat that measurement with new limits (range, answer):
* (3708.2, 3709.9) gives 13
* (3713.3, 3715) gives 22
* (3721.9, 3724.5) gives 16.9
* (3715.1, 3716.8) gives 20.3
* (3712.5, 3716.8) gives 21.1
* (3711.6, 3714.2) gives 20.5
